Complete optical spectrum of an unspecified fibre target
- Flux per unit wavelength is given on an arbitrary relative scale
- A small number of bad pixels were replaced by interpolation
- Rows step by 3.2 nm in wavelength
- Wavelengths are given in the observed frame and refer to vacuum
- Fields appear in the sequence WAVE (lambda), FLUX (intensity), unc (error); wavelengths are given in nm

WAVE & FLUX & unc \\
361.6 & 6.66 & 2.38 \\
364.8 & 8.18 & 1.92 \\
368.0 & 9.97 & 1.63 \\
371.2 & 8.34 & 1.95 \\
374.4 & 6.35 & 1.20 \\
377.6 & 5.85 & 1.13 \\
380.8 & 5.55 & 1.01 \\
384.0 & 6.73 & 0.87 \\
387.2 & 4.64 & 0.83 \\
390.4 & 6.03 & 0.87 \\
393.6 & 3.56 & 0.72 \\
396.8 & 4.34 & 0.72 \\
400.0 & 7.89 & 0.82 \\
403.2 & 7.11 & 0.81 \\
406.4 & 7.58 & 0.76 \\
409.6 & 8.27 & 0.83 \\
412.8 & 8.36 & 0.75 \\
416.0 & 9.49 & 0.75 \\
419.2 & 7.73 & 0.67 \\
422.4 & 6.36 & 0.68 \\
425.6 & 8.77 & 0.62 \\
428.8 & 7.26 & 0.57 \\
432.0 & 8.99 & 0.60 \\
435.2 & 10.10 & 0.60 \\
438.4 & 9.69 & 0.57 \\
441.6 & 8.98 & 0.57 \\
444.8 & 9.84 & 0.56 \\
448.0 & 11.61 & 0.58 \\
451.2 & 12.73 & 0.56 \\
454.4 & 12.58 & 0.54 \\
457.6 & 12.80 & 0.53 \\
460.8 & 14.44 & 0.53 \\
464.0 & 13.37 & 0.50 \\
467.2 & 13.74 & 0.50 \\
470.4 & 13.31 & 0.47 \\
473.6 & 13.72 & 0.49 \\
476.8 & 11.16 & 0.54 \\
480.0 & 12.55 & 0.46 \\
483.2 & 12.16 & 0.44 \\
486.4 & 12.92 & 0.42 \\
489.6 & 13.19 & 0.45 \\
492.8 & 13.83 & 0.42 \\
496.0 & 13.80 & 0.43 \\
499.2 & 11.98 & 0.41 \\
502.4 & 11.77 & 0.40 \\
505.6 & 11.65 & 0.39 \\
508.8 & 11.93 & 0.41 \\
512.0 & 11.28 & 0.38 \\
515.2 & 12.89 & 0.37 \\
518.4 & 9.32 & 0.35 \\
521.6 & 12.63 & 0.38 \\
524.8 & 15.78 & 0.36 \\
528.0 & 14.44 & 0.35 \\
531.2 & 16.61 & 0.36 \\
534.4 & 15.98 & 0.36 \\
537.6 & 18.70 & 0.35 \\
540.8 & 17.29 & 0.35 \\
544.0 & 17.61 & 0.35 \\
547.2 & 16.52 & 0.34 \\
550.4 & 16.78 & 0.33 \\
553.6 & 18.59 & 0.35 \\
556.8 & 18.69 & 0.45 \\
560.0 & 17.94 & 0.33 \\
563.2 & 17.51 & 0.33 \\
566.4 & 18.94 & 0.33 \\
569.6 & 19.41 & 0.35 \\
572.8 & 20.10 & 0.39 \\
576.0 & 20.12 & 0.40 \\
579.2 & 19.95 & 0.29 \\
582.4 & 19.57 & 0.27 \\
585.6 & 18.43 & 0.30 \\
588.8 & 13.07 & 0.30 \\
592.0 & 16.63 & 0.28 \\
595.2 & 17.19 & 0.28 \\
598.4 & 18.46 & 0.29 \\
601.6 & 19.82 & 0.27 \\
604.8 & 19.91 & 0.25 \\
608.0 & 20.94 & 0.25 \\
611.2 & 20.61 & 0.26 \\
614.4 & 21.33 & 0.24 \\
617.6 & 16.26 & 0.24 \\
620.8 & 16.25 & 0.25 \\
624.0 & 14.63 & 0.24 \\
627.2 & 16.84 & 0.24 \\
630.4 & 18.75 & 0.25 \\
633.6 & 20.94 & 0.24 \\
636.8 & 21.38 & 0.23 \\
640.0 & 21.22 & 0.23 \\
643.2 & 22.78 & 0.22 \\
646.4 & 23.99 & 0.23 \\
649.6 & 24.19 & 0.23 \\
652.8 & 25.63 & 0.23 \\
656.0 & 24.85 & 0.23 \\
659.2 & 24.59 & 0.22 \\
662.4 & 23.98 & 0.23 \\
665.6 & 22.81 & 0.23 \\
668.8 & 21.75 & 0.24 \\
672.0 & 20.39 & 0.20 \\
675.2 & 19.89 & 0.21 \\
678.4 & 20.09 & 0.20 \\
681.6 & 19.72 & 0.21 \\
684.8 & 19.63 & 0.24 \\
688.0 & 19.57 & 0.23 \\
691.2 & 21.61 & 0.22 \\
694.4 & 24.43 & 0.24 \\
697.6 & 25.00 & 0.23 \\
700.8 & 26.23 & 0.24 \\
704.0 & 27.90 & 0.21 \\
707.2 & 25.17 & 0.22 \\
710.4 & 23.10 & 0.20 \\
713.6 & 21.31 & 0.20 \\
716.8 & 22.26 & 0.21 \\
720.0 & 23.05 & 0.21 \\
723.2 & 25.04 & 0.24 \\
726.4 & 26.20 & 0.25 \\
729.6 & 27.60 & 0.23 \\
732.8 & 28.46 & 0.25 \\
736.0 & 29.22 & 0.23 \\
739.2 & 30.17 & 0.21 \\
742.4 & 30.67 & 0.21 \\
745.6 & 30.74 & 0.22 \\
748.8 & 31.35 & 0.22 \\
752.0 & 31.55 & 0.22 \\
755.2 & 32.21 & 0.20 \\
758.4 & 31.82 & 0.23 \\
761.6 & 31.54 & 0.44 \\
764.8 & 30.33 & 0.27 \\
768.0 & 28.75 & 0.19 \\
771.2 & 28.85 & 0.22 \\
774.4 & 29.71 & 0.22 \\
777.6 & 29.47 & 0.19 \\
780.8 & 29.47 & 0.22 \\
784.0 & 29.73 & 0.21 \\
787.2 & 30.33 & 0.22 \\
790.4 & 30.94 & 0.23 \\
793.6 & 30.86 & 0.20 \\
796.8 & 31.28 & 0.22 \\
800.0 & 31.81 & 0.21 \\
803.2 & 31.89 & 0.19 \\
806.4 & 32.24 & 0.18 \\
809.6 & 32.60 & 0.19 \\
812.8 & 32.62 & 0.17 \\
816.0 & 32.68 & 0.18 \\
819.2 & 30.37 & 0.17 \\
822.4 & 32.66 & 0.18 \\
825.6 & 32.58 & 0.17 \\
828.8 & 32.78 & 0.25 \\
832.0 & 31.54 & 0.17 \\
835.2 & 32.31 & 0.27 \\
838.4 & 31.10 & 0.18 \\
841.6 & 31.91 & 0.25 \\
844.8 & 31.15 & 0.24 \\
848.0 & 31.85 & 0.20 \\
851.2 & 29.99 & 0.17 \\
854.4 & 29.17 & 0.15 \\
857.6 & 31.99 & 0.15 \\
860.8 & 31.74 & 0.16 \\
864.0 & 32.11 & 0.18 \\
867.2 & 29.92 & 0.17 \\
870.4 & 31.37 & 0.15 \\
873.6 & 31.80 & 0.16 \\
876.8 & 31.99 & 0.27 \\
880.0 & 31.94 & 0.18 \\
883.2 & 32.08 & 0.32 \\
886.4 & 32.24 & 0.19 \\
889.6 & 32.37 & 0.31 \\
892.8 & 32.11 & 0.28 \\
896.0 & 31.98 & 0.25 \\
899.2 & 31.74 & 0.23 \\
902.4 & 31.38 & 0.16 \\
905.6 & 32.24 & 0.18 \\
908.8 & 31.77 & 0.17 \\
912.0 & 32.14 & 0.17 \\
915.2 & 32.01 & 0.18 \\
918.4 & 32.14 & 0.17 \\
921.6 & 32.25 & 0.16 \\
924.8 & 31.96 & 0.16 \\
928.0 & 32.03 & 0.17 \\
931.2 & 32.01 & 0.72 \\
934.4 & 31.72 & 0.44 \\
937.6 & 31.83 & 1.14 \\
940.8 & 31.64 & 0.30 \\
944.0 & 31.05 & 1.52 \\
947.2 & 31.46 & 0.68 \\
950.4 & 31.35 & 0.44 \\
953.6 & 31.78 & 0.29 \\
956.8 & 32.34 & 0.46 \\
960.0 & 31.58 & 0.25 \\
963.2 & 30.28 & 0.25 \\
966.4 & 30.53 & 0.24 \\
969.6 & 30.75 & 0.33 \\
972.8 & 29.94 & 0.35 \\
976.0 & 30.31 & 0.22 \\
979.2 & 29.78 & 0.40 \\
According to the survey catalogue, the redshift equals 0.00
